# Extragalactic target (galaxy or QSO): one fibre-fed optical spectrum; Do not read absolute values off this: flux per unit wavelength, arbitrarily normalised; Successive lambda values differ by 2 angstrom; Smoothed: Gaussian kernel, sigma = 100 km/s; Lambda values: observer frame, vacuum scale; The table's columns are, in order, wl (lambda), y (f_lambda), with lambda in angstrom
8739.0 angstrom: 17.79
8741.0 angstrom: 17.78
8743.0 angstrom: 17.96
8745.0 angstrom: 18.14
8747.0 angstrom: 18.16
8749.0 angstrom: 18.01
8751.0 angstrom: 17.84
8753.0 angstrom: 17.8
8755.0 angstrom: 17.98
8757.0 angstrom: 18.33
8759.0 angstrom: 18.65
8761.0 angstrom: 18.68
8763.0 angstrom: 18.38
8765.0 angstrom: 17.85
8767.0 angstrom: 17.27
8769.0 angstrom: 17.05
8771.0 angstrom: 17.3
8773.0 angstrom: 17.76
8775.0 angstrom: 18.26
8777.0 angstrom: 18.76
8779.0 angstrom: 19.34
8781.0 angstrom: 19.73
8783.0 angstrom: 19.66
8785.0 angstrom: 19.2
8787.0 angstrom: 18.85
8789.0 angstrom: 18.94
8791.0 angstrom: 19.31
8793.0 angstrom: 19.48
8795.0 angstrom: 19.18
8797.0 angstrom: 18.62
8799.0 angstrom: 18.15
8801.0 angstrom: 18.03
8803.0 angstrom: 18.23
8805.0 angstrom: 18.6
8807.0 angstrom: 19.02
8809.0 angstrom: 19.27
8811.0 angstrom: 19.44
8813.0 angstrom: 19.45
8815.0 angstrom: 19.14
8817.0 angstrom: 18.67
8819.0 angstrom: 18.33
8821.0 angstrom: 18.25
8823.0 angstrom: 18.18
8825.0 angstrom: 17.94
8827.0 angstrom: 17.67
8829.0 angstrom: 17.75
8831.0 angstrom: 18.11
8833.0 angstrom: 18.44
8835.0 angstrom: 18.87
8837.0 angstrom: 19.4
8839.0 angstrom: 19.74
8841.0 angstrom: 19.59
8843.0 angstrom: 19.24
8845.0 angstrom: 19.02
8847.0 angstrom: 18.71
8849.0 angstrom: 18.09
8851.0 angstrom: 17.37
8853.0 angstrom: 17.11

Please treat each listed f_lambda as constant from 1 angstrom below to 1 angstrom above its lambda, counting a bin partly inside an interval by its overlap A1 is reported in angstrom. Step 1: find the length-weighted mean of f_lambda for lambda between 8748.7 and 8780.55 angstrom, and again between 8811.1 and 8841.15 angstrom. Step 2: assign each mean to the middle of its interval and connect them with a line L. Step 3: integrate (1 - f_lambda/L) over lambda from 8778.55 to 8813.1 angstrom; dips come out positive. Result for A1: -1.2 angstrom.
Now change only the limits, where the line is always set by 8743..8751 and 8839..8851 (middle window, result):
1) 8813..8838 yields 0.4 angstrom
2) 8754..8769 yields 0.1 angstrom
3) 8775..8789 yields -0.6 angstrom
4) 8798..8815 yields -0.2 angstrom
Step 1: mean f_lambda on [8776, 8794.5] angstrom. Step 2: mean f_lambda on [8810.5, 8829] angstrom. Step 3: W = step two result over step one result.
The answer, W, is 1.0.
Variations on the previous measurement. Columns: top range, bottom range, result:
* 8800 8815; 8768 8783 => 1.03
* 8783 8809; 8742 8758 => 1.05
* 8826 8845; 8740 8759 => 1.04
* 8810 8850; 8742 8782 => 1.03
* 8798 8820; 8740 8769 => 1.04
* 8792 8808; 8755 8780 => 1.03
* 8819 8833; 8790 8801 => 0.96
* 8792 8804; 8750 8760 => 1.03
